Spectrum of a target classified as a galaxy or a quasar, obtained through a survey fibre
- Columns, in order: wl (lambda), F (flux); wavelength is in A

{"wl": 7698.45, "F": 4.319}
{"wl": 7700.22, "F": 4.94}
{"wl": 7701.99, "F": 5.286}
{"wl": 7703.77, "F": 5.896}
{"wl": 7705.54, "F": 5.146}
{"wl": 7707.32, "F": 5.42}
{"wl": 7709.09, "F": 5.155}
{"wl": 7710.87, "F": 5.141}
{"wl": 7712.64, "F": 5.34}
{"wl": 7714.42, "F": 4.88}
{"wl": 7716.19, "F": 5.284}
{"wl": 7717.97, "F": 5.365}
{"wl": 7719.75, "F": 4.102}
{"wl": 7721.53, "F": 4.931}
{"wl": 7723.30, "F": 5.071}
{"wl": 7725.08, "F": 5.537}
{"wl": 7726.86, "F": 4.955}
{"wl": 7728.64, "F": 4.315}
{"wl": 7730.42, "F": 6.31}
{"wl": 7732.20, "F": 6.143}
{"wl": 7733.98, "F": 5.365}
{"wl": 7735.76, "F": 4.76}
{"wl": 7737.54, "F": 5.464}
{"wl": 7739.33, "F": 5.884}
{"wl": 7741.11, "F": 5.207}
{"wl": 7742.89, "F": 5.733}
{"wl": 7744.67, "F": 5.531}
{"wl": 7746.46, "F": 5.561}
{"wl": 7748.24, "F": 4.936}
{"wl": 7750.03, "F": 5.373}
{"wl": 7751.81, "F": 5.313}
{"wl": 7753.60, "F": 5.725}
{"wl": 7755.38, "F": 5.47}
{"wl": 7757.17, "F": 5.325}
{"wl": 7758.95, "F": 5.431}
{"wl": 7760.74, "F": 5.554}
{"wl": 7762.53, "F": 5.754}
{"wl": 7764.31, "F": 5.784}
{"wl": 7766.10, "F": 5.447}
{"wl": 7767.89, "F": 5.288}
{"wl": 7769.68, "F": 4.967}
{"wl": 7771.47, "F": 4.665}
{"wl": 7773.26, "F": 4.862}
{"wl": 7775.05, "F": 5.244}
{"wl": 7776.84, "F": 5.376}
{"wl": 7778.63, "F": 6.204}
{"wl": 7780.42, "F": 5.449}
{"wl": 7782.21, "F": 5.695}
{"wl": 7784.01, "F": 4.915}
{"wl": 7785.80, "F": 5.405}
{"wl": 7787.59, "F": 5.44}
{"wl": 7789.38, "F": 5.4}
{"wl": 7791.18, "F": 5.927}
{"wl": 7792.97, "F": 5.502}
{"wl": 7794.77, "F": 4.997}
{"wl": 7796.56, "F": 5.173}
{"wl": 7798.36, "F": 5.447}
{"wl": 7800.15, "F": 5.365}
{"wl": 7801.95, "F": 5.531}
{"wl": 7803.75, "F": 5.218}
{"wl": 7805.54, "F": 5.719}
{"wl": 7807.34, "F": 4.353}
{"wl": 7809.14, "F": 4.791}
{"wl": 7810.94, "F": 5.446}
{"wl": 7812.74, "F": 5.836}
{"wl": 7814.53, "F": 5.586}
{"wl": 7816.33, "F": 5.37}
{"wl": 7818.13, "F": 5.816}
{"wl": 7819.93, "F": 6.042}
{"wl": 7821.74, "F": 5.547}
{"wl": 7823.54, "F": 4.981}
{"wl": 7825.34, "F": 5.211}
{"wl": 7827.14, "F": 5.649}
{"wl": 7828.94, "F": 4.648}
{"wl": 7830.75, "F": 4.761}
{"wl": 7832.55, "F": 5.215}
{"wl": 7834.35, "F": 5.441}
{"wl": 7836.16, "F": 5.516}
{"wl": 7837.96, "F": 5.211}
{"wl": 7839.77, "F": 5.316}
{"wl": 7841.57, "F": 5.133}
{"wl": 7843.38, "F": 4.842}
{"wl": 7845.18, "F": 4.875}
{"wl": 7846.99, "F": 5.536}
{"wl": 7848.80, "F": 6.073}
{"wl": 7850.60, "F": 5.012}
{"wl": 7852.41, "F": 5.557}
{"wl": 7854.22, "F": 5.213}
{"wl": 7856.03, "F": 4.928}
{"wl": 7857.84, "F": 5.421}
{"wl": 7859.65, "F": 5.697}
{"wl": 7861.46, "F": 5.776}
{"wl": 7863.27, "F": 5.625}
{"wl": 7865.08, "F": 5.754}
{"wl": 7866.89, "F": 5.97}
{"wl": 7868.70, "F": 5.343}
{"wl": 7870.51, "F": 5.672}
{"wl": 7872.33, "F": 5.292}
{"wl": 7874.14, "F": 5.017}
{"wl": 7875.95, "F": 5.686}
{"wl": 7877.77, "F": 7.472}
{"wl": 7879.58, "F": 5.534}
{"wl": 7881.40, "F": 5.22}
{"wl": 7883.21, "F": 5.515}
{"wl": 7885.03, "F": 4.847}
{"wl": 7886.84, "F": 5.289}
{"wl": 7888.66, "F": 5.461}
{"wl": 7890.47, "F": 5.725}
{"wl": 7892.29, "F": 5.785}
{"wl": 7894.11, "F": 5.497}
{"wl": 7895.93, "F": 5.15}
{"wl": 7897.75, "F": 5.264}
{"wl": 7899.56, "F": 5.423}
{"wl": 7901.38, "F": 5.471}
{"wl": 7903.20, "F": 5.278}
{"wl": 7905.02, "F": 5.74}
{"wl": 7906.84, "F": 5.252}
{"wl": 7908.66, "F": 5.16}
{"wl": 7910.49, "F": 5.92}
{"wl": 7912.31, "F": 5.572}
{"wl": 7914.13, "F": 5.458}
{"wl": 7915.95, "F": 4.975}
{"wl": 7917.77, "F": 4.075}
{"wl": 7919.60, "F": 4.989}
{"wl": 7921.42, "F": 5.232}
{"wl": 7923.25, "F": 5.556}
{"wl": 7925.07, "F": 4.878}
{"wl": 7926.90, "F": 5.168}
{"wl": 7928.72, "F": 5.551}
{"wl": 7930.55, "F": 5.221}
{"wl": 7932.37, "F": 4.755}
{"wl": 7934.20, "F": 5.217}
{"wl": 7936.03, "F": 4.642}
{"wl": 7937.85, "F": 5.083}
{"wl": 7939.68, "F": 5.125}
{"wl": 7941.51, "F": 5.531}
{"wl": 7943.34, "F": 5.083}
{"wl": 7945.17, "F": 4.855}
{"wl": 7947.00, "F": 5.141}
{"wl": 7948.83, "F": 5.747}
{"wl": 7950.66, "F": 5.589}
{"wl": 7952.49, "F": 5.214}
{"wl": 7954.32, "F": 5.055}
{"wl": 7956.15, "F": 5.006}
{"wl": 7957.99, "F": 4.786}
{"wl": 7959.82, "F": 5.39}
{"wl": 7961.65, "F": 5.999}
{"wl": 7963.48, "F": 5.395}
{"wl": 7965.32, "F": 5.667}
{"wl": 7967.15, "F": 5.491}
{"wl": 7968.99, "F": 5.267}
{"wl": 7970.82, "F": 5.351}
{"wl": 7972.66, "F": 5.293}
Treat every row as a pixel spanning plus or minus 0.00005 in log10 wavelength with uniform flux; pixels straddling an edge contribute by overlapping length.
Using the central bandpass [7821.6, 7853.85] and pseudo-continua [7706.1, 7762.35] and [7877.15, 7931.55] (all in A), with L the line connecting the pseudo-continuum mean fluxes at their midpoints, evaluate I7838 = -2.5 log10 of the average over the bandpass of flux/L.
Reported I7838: 0.02 mag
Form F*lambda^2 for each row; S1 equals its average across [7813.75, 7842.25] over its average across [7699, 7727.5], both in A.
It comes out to 1.1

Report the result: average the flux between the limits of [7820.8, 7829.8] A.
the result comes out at 5.21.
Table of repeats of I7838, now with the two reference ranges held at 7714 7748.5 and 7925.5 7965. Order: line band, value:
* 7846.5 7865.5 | -0.05 mag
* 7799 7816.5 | -0.01 mag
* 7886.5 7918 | -0.03 mag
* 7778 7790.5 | -0.05 mag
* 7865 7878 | -0.09 mag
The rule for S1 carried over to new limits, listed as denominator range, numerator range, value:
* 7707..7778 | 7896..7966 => 1.04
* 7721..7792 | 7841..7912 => 1.05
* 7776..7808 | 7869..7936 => 1.02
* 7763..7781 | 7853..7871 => 1.06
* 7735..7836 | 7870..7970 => 1.03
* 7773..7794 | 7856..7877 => 1.04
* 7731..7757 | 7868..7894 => 1.05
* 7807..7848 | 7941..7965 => 1.04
